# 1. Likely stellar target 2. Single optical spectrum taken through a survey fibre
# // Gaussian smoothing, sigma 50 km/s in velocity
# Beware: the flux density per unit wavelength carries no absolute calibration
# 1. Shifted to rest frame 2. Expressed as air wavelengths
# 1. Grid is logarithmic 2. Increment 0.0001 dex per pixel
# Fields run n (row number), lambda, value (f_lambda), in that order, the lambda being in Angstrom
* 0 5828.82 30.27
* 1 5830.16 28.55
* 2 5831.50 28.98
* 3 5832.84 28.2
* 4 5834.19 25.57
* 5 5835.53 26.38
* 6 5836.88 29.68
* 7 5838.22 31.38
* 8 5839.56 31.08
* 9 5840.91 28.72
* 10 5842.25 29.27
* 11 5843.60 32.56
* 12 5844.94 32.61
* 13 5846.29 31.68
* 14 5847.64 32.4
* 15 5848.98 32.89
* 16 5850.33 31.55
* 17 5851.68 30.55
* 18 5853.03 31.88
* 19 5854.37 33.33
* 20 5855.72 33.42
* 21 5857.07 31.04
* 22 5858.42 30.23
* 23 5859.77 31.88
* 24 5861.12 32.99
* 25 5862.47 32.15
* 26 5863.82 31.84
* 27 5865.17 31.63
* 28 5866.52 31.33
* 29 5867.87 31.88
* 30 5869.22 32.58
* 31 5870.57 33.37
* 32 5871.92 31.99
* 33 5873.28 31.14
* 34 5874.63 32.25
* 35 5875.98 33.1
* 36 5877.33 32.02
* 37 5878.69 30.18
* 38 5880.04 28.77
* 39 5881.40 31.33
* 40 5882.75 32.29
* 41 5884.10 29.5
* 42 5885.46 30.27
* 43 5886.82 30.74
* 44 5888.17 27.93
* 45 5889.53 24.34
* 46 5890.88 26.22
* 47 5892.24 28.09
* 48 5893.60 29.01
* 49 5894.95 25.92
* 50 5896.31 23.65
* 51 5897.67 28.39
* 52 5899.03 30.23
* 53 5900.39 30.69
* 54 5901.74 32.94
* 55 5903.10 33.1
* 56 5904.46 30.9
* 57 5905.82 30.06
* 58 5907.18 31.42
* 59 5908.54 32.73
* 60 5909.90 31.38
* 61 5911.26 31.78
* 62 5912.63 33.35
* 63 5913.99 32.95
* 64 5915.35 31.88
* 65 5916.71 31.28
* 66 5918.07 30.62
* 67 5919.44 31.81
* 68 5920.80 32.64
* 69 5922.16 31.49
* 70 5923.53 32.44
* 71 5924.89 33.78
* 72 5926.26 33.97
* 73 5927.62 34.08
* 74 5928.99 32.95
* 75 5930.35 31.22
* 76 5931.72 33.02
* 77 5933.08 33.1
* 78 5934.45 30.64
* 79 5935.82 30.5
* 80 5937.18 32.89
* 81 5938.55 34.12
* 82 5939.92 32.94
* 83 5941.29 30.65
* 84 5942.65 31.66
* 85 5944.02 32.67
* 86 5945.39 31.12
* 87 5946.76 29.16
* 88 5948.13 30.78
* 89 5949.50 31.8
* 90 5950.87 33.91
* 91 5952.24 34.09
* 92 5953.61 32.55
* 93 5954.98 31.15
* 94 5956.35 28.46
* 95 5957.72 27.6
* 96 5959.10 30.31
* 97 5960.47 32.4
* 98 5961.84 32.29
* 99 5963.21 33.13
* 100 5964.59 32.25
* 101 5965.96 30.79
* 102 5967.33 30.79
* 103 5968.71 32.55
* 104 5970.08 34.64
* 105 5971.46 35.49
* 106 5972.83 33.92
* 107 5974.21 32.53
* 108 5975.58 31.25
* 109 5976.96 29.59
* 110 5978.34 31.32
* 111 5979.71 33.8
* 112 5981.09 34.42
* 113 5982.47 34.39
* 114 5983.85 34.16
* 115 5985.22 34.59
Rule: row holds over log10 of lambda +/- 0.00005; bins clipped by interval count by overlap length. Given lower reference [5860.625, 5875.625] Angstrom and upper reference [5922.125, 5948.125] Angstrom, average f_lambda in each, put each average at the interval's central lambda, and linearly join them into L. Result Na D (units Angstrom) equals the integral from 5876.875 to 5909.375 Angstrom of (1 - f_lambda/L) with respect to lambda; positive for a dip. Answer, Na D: 2.6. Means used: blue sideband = 32.1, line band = 29.6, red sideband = 32.2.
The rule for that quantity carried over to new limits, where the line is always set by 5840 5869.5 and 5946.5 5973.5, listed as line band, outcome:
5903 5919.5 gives 0.1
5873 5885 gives 0.2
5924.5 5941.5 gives -0.4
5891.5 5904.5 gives 1.1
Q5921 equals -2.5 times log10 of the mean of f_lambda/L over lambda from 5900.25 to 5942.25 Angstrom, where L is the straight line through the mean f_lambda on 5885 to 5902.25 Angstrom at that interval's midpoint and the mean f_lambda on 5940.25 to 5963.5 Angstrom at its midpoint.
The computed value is -0.09 mag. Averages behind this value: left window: 28.3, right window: 31.4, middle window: 32.2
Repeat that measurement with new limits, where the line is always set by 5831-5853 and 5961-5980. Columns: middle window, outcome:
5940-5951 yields 0.020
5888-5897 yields 0.180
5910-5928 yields -0.028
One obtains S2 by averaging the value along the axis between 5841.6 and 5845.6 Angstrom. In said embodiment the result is 31.5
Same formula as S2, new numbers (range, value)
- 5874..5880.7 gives 31.3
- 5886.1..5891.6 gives 27.3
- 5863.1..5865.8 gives 31.7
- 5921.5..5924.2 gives 31.9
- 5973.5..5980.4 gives 31.7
